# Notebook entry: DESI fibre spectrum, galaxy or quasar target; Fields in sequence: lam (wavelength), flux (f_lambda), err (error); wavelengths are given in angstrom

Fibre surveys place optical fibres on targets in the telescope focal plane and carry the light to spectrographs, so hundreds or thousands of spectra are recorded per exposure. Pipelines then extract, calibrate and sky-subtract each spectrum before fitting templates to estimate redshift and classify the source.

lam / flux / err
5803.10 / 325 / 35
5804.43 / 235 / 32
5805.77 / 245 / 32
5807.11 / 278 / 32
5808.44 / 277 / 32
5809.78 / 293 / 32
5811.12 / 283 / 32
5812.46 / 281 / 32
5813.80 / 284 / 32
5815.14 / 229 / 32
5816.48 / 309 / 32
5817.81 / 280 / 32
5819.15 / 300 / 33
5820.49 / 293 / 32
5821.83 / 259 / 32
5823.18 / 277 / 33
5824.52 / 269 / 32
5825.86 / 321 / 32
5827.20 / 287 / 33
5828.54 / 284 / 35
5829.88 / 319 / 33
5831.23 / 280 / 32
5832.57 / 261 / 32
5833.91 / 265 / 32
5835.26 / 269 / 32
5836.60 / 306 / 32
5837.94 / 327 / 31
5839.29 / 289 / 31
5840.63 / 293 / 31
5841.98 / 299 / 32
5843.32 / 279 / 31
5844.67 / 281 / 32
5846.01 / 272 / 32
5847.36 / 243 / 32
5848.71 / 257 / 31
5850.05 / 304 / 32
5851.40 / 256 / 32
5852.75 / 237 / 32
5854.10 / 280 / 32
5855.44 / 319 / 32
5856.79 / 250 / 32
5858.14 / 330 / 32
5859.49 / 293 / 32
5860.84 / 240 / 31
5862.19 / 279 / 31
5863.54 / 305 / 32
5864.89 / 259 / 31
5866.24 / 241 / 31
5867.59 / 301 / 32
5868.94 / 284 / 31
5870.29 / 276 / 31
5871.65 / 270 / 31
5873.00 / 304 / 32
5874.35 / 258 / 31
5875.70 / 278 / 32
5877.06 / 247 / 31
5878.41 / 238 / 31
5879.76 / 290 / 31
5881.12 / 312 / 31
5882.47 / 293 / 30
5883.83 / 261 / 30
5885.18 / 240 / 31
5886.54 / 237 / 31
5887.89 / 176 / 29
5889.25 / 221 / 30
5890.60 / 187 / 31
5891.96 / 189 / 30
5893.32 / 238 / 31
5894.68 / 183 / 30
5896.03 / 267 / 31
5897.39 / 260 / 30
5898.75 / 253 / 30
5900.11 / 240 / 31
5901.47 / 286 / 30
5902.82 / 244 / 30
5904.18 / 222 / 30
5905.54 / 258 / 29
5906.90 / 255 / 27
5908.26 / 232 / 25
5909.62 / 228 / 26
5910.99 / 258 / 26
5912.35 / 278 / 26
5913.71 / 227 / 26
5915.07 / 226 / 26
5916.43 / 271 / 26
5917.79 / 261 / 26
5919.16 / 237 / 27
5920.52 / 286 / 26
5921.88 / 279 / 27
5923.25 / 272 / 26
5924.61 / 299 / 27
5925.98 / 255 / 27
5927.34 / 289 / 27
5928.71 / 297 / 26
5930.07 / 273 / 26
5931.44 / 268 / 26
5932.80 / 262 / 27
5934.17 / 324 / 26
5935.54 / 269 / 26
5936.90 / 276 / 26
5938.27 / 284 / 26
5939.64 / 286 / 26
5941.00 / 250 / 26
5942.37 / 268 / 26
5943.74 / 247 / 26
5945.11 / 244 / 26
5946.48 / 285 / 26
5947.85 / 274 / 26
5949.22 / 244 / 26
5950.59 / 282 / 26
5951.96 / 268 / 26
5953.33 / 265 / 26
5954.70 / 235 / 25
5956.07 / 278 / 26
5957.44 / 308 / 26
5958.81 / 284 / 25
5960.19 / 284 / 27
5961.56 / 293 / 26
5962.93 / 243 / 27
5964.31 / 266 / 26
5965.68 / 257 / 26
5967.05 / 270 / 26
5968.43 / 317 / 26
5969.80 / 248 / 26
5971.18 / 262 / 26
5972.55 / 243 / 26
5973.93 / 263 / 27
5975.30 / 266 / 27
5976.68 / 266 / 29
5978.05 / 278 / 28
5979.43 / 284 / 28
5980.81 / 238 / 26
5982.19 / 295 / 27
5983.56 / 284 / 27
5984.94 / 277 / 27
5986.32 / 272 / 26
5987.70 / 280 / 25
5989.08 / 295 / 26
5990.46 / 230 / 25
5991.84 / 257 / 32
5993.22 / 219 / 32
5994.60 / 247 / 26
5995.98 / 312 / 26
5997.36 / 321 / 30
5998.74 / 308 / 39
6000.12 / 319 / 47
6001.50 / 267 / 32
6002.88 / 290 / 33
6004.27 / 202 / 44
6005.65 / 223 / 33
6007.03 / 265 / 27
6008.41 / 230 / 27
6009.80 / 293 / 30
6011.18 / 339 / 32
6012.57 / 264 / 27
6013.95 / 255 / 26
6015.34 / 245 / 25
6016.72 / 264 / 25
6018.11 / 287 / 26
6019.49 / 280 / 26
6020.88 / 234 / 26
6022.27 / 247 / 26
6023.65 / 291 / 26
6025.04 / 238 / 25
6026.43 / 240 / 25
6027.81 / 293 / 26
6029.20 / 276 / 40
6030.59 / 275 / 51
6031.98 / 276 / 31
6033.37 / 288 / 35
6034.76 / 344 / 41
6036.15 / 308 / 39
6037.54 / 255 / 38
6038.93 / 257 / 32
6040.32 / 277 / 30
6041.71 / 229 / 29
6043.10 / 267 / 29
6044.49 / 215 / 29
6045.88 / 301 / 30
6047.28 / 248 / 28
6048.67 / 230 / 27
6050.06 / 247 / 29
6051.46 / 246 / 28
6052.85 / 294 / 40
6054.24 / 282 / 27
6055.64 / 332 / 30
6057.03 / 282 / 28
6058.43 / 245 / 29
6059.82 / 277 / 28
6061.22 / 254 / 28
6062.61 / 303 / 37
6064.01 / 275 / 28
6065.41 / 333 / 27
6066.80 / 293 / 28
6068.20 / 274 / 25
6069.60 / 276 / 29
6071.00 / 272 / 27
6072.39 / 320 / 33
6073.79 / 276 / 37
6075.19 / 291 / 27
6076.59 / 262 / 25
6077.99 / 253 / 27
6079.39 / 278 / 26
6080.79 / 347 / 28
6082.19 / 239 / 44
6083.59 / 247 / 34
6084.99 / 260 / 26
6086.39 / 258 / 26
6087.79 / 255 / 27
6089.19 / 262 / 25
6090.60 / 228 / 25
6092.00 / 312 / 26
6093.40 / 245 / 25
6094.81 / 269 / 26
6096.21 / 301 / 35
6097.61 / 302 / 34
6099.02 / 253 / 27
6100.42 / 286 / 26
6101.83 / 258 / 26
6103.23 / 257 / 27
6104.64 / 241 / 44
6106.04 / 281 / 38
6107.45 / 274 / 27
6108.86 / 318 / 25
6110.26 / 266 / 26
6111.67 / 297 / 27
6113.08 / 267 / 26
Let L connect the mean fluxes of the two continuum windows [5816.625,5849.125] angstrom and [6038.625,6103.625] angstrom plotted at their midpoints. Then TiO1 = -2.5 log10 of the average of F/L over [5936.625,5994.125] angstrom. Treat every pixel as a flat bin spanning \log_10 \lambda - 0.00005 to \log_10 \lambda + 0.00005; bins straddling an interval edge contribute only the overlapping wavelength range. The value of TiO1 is 0.04 mag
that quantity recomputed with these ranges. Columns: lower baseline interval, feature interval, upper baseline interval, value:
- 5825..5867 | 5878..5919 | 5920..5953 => 0.14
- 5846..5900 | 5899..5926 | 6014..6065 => 0.03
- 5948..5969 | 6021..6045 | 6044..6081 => 0.03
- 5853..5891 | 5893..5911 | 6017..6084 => 0.10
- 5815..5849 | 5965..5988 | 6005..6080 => 0.02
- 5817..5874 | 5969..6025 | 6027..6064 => 0.03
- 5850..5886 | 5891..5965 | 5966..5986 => 0.04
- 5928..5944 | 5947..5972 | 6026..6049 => 0.02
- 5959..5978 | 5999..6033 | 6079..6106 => 0.01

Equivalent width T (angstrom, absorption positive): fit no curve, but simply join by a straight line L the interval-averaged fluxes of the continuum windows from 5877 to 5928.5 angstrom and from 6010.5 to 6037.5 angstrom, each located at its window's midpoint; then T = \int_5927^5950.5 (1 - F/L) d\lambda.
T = -1.4 angstrom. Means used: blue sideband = 250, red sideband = 275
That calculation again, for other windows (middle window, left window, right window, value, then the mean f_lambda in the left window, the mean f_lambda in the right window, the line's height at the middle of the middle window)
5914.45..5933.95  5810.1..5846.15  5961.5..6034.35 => 0.4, 285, 269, 276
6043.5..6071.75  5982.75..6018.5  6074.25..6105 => -0.5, 271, 269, 269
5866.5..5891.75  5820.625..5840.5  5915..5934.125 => 2.0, 287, 273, 280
